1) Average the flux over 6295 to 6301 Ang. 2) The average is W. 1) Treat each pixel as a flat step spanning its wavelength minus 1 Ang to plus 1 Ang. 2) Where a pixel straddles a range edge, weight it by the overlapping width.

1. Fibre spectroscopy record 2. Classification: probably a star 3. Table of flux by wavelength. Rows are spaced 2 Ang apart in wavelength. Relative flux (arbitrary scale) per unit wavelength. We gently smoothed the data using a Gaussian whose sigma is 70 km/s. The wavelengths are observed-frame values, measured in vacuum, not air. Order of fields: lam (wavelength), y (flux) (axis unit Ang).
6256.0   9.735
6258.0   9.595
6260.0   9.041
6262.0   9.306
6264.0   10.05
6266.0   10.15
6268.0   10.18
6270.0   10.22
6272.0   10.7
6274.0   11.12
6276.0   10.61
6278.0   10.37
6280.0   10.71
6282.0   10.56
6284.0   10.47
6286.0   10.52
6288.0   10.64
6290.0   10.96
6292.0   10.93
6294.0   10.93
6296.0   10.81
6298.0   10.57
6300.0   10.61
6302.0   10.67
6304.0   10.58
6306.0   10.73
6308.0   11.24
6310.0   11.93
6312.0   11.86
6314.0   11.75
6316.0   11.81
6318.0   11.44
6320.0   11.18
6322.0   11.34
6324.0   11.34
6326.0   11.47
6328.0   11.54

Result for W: 10.7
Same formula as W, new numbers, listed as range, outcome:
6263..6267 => 10.1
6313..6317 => 11.8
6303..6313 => 11.3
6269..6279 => 10.6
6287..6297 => 10.9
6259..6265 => 9.47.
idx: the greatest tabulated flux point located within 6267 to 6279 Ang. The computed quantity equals 11.12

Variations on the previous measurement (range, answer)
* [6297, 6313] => 11.93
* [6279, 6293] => 10.96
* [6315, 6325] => 11.81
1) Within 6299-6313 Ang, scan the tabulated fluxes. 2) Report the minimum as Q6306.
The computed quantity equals 10.58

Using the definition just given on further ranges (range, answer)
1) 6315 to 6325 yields 11.18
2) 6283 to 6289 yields 10.47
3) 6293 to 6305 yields 10.57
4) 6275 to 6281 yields 10.37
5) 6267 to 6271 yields 10.18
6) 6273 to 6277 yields 10.61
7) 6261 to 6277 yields 9.306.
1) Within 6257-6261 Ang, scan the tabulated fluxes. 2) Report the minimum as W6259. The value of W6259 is 9.041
